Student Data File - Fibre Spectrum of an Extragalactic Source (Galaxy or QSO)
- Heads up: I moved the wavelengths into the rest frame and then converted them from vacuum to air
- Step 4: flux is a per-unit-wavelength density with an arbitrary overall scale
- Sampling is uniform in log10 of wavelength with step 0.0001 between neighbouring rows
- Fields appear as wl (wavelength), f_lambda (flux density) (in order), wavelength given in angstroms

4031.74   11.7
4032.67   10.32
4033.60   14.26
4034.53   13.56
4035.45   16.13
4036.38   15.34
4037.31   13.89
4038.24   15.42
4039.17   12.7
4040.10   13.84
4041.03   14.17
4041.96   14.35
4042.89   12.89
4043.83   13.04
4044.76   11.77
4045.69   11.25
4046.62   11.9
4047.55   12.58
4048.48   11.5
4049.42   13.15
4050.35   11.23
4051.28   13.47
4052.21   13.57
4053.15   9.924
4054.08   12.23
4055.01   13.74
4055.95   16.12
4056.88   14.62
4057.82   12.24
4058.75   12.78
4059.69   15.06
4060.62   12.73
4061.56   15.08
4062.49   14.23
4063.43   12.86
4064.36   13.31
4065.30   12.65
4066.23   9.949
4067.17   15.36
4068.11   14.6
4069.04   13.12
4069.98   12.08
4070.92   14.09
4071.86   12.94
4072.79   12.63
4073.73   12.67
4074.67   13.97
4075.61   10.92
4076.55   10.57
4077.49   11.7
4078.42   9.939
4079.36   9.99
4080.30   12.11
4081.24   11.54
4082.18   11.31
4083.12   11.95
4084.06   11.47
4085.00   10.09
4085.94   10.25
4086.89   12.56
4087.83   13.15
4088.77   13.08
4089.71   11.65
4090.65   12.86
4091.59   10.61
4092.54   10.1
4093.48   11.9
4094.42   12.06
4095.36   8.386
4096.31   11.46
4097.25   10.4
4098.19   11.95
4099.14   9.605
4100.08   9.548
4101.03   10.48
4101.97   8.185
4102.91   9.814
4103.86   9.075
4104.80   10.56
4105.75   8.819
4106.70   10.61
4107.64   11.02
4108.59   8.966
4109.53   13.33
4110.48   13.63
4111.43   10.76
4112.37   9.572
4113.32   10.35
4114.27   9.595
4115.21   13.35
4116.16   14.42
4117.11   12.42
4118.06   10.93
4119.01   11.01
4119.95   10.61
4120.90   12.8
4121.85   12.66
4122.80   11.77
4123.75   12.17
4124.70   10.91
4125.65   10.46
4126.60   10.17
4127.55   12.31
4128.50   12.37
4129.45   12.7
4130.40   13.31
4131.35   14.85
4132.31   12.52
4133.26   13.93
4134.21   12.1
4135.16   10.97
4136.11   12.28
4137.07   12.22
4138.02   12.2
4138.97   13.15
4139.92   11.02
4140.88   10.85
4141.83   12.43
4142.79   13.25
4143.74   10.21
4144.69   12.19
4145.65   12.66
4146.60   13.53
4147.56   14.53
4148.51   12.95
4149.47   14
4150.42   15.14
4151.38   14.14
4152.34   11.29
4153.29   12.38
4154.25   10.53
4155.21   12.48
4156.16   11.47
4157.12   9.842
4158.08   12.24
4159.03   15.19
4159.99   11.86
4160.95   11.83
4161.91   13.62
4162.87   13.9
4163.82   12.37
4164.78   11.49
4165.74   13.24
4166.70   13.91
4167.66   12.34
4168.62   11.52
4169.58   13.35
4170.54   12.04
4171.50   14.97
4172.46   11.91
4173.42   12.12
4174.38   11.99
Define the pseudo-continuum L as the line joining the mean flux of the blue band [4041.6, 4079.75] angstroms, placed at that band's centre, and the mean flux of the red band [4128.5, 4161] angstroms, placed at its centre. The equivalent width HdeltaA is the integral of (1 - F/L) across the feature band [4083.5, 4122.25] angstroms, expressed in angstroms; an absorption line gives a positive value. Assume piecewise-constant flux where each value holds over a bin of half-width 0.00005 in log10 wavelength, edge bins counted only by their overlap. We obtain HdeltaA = 4.82 angstroms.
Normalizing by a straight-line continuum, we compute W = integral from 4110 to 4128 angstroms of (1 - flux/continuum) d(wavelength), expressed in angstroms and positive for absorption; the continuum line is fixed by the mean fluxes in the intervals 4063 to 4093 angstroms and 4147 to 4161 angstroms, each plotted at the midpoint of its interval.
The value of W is 1.2 angstroms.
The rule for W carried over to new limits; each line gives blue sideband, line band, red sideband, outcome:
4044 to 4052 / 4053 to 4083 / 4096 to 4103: -3.4 angstroms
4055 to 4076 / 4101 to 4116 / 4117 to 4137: 2.2 angstroms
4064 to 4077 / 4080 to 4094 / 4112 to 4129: 0.8 angstroms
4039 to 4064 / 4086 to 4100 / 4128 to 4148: 1.6 angstroms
